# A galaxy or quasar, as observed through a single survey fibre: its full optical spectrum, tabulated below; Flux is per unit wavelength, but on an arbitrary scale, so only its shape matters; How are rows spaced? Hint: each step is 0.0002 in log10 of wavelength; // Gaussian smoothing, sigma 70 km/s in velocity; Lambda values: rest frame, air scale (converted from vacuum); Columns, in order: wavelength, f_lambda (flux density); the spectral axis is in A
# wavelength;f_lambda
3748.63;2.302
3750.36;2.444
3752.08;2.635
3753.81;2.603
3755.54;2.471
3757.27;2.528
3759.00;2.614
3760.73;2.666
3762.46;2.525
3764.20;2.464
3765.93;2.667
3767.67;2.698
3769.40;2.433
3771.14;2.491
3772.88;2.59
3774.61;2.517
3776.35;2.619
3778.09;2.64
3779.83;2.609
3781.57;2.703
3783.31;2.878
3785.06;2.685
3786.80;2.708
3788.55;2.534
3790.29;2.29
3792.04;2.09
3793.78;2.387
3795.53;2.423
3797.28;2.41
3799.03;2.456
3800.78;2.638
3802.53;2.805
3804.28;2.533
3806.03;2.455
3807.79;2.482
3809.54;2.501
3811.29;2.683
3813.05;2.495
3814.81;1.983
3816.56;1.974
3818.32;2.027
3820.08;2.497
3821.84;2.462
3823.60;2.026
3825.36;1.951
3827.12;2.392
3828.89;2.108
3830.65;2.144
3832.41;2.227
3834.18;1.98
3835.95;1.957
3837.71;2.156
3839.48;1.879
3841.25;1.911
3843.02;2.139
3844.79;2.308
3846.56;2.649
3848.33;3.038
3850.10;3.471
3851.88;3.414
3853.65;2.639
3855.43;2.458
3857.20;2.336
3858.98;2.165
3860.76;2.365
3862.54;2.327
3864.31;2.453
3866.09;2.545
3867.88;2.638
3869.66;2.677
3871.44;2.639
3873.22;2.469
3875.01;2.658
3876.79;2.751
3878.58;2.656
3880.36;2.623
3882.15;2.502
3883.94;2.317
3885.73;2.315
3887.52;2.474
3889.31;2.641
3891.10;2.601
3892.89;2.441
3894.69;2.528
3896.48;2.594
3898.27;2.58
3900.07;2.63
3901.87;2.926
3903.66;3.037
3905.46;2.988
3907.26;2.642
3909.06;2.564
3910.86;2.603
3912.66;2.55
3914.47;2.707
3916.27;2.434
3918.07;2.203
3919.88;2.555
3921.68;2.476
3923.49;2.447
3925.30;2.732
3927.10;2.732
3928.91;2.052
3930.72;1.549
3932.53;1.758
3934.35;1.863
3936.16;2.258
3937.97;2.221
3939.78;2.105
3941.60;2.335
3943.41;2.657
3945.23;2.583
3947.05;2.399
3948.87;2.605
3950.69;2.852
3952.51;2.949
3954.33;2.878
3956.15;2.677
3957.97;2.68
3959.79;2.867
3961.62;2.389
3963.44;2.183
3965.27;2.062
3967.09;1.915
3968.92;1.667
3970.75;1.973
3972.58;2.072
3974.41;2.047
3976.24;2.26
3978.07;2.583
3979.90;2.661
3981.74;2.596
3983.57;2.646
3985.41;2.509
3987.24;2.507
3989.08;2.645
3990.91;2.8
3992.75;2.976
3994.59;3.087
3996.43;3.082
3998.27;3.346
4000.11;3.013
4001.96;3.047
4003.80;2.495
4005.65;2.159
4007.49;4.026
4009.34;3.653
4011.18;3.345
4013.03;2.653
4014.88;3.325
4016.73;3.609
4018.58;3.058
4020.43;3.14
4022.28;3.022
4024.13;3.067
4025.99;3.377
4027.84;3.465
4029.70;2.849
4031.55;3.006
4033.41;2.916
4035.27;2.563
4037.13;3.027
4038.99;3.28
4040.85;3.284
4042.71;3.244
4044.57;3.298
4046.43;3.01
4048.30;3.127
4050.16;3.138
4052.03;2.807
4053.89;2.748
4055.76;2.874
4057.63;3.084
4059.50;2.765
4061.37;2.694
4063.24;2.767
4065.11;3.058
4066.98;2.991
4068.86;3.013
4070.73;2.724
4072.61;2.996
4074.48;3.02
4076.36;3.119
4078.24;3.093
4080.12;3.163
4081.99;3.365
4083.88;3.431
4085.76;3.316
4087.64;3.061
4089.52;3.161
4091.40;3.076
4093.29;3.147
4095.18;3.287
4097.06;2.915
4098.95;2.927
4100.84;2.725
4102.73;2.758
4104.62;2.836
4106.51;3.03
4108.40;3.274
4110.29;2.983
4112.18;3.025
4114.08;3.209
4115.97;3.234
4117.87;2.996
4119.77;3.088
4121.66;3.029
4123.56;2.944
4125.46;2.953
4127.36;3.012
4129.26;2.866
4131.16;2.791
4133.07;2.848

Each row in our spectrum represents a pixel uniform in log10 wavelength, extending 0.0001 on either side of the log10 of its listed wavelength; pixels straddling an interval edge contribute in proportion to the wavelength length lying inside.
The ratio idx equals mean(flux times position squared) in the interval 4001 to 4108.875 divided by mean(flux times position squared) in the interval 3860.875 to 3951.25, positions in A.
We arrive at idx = 1.32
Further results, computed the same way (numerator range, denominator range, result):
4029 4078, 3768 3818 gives 1.36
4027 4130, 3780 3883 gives 1.40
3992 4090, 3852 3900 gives 1.32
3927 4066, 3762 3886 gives 1.22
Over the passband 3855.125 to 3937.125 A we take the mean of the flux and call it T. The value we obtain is 2.49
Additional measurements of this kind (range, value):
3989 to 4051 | 3.1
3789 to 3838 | 2.31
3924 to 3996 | 2.42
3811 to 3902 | 2.43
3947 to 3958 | 2.75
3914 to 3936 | 2.28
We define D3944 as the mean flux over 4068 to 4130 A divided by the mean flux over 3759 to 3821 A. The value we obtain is 1.22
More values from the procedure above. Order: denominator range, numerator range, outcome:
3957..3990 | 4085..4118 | 1.30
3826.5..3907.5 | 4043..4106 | 1.20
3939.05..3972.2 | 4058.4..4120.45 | 1.25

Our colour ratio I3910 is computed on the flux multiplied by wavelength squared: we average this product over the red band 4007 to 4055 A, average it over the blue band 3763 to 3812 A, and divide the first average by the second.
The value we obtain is 1.40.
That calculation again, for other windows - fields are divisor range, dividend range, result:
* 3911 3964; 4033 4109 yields 1.32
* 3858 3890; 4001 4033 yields 1.34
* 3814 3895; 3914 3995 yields 1.06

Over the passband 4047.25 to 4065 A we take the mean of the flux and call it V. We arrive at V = 2.9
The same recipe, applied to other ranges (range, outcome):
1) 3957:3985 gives 2.31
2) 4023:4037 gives 3.03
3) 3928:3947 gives 2.15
